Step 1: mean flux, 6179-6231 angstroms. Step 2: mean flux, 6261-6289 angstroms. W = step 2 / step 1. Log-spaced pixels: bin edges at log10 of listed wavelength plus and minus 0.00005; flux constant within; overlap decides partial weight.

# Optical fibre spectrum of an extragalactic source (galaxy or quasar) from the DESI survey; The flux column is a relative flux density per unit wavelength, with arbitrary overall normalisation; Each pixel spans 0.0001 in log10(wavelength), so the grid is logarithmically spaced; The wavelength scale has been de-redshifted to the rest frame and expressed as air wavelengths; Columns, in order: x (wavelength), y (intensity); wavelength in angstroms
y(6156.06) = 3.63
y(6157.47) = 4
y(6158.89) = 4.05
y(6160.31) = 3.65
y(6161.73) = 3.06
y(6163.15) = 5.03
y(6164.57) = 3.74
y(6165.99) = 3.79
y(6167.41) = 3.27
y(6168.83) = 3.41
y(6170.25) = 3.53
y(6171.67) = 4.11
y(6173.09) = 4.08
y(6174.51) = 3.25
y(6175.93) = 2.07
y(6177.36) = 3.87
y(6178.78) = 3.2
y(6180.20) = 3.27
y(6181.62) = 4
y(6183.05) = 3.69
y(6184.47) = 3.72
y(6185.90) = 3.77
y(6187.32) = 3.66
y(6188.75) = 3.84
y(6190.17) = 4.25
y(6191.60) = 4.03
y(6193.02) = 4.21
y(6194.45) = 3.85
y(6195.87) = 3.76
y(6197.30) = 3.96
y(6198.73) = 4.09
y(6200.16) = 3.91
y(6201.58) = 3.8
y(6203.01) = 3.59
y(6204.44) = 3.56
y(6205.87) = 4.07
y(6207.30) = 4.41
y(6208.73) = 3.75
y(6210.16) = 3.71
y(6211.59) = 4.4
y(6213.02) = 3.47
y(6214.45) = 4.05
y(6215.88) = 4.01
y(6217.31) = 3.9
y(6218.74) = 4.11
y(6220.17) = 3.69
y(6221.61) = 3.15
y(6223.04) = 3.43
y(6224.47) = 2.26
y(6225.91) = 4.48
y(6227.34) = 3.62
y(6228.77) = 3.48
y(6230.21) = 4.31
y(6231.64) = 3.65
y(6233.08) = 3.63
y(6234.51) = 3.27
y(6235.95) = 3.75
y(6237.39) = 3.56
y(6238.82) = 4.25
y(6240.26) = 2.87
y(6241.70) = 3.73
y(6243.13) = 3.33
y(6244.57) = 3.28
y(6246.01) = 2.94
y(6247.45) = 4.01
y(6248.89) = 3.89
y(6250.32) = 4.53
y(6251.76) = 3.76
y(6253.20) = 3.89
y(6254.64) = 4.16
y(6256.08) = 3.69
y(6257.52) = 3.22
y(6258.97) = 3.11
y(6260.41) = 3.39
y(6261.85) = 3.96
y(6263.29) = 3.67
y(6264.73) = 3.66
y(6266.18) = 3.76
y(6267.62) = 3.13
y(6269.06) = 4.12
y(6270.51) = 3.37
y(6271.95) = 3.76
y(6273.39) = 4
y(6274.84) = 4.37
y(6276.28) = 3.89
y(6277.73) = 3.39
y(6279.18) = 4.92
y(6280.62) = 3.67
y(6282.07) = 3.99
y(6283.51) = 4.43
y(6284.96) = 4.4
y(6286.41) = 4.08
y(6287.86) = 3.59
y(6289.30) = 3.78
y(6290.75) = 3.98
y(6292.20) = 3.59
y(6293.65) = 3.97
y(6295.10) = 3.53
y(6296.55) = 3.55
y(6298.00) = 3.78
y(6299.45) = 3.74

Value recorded 1.02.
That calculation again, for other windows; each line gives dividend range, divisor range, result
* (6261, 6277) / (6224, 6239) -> 1.03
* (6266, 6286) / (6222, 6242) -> 1.10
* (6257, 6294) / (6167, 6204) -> 1.03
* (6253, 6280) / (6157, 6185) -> 1.03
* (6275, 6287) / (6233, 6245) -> 1.17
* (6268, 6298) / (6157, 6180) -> 1.08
